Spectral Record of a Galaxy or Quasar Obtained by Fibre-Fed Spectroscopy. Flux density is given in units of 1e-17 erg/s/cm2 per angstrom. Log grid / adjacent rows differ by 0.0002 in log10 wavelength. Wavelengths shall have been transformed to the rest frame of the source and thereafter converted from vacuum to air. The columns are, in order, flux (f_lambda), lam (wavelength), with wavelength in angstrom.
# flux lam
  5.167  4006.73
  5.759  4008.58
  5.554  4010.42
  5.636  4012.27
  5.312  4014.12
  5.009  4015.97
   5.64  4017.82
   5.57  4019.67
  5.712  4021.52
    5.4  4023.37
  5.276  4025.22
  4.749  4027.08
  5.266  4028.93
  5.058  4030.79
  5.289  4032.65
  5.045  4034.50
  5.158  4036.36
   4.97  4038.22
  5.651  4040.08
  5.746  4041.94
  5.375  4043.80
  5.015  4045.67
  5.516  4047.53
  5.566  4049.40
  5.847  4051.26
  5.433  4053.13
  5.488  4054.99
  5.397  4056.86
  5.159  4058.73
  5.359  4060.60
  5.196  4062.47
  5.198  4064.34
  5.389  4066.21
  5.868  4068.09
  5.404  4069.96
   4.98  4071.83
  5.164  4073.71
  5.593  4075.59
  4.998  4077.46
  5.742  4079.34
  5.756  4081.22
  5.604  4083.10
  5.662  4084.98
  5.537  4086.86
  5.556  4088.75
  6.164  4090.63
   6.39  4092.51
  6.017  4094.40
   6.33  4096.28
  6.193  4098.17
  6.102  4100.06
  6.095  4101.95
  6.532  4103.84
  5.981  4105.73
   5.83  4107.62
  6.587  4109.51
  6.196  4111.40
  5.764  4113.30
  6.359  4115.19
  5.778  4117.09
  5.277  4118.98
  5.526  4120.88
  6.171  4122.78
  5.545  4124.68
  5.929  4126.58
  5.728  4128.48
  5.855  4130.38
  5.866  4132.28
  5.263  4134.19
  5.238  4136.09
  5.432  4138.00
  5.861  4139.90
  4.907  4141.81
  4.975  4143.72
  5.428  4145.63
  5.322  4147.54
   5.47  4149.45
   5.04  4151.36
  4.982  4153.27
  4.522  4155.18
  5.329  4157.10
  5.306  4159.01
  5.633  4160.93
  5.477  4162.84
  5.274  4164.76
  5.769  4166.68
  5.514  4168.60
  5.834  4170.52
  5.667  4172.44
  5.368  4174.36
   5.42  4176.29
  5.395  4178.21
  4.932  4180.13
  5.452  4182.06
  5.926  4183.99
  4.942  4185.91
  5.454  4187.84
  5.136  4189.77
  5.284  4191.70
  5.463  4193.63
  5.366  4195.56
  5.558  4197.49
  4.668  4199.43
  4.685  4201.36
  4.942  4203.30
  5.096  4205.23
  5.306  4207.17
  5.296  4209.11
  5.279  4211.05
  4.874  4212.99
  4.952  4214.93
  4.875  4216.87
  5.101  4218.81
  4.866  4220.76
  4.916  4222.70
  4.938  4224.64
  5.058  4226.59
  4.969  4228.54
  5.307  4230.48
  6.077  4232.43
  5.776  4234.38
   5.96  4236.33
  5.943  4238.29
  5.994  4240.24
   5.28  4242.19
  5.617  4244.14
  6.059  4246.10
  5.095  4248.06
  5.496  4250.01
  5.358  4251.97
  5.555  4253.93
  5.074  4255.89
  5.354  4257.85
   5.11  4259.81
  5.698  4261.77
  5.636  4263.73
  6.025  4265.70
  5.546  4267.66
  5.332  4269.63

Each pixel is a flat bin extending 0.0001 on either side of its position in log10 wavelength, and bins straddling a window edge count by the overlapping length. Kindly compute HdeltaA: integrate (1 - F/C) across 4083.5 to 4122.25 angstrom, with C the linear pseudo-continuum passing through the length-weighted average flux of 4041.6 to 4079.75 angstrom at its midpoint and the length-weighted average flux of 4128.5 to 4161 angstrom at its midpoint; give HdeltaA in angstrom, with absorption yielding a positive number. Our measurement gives -4.6 angstrom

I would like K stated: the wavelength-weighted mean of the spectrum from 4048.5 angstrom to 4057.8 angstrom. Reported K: 5.55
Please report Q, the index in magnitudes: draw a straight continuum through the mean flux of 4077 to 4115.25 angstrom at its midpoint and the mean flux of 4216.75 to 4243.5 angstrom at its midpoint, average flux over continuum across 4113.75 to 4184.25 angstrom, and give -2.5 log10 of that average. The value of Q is 0.05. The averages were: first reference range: 5.97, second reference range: 5.38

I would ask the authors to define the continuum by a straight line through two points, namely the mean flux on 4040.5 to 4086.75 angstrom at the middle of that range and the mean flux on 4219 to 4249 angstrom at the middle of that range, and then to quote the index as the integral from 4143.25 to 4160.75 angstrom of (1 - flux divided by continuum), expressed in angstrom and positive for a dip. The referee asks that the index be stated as 0.9 angstrom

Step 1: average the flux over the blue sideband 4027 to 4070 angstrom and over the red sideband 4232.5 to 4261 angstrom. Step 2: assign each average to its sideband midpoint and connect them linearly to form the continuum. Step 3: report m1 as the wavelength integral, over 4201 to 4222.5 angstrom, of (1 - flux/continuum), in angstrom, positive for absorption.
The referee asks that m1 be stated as 1.9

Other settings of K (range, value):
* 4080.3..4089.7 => 5.62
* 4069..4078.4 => 5.23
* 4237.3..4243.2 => 5.74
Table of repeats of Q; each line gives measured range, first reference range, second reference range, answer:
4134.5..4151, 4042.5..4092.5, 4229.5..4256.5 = 0.04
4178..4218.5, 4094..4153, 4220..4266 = 0.08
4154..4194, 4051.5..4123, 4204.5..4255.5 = 0.02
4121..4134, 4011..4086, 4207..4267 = -0.08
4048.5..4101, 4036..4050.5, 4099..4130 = 0.01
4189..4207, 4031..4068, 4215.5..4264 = 0.05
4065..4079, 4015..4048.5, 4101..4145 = 0.03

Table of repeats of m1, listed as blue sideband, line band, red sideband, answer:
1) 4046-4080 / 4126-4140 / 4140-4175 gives -0.72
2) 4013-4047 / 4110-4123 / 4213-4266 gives -1.31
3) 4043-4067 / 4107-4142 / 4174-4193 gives -2.65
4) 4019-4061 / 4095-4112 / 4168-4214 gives -2.81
